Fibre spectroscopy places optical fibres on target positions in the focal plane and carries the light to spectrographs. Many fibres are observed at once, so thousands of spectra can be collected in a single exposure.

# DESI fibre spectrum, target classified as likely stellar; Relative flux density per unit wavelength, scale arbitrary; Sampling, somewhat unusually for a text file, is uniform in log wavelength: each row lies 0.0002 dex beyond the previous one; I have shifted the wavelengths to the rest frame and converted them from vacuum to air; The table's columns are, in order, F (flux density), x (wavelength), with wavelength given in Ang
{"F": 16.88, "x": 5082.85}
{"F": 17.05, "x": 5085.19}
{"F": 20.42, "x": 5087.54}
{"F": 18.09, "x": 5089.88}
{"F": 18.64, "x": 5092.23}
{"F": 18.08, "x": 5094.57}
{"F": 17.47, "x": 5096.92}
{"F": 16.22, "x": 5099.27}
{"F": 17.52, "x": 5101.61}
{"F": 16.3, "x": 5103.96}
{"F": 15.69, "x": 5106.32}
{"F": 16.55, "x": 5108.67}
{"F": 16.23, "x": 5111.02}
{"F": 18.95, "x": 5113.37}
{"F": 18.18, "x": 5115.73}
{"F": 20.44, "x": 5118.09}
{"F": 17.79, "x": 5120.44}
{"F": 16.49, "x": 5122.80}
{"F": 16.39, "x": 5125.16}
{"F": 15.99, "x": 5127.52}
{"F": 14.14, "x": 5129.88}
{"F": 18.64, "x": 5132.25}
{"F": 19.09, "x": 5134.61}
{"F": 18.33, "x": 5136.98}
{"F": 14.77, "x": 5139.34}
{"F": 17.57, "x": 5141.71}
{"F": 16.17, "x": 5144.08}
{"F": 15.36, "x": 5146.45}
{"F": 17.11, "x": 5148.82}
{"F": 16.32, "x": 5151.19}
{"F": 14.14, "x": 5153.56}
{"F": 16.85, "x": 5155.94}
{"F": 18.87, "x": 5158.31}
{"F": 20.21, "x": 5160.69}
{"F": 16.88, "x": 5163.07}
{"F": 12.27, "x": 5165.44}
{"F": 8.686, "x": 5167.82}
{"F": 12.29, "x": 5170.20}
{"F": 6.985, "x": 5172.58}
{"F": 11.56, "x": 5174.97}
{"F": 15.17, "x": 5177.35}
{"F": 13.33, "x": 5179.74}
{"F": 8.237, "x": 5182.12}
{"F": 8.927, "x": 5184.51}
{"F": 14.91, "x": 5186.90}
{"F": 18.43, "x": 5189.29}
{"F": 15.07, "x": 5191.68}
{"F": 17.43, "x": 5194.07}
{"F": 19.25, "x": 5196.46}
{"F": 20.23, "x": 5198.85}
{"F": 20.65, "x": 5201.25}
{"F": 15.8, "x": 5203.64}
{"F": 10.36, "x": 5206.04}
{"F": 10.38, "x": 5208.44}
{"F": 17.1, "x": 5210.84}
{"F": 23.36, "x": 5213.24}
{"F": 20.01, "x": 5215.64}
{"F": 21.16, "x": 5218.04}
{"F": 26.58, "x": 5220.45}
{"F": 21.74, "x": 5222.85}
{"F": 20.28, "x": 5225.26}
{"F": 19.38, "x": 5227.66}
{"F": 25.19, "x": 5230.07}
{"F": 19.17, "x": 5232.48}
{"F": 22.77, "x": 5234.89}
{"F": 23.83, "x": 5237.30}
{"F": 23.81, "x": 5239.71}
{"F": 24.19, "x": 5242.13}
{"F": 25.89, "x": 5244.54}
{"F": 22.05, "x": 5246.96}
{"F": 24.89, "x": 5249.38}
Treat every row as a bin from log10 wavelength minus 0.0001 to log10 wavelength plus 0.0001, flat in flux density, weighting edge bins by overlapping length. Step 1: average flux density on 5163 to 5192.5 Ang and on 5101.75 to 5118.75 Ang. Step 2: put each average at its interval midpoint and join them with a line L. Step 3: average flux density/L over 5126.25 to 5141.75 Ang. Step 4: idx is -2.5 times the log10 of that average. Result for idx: -0.09 mag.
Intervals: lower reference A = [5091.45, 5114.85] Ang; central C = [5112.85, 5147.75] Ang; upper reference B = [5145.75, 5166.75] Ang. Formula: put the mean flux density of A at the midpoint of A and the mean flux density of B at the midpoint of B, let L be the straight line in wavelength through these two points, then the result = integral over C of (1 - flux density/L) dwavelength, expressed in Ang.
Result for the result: -0.8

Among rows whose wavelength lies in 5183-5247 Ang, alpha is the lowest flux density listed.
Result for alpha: 8.927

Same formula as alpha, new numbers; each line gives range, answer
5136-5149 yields 14.77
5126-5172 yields 8.686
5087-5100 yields 16.22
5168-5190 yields 6.985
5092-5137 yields 14.14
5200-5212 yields 10.36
